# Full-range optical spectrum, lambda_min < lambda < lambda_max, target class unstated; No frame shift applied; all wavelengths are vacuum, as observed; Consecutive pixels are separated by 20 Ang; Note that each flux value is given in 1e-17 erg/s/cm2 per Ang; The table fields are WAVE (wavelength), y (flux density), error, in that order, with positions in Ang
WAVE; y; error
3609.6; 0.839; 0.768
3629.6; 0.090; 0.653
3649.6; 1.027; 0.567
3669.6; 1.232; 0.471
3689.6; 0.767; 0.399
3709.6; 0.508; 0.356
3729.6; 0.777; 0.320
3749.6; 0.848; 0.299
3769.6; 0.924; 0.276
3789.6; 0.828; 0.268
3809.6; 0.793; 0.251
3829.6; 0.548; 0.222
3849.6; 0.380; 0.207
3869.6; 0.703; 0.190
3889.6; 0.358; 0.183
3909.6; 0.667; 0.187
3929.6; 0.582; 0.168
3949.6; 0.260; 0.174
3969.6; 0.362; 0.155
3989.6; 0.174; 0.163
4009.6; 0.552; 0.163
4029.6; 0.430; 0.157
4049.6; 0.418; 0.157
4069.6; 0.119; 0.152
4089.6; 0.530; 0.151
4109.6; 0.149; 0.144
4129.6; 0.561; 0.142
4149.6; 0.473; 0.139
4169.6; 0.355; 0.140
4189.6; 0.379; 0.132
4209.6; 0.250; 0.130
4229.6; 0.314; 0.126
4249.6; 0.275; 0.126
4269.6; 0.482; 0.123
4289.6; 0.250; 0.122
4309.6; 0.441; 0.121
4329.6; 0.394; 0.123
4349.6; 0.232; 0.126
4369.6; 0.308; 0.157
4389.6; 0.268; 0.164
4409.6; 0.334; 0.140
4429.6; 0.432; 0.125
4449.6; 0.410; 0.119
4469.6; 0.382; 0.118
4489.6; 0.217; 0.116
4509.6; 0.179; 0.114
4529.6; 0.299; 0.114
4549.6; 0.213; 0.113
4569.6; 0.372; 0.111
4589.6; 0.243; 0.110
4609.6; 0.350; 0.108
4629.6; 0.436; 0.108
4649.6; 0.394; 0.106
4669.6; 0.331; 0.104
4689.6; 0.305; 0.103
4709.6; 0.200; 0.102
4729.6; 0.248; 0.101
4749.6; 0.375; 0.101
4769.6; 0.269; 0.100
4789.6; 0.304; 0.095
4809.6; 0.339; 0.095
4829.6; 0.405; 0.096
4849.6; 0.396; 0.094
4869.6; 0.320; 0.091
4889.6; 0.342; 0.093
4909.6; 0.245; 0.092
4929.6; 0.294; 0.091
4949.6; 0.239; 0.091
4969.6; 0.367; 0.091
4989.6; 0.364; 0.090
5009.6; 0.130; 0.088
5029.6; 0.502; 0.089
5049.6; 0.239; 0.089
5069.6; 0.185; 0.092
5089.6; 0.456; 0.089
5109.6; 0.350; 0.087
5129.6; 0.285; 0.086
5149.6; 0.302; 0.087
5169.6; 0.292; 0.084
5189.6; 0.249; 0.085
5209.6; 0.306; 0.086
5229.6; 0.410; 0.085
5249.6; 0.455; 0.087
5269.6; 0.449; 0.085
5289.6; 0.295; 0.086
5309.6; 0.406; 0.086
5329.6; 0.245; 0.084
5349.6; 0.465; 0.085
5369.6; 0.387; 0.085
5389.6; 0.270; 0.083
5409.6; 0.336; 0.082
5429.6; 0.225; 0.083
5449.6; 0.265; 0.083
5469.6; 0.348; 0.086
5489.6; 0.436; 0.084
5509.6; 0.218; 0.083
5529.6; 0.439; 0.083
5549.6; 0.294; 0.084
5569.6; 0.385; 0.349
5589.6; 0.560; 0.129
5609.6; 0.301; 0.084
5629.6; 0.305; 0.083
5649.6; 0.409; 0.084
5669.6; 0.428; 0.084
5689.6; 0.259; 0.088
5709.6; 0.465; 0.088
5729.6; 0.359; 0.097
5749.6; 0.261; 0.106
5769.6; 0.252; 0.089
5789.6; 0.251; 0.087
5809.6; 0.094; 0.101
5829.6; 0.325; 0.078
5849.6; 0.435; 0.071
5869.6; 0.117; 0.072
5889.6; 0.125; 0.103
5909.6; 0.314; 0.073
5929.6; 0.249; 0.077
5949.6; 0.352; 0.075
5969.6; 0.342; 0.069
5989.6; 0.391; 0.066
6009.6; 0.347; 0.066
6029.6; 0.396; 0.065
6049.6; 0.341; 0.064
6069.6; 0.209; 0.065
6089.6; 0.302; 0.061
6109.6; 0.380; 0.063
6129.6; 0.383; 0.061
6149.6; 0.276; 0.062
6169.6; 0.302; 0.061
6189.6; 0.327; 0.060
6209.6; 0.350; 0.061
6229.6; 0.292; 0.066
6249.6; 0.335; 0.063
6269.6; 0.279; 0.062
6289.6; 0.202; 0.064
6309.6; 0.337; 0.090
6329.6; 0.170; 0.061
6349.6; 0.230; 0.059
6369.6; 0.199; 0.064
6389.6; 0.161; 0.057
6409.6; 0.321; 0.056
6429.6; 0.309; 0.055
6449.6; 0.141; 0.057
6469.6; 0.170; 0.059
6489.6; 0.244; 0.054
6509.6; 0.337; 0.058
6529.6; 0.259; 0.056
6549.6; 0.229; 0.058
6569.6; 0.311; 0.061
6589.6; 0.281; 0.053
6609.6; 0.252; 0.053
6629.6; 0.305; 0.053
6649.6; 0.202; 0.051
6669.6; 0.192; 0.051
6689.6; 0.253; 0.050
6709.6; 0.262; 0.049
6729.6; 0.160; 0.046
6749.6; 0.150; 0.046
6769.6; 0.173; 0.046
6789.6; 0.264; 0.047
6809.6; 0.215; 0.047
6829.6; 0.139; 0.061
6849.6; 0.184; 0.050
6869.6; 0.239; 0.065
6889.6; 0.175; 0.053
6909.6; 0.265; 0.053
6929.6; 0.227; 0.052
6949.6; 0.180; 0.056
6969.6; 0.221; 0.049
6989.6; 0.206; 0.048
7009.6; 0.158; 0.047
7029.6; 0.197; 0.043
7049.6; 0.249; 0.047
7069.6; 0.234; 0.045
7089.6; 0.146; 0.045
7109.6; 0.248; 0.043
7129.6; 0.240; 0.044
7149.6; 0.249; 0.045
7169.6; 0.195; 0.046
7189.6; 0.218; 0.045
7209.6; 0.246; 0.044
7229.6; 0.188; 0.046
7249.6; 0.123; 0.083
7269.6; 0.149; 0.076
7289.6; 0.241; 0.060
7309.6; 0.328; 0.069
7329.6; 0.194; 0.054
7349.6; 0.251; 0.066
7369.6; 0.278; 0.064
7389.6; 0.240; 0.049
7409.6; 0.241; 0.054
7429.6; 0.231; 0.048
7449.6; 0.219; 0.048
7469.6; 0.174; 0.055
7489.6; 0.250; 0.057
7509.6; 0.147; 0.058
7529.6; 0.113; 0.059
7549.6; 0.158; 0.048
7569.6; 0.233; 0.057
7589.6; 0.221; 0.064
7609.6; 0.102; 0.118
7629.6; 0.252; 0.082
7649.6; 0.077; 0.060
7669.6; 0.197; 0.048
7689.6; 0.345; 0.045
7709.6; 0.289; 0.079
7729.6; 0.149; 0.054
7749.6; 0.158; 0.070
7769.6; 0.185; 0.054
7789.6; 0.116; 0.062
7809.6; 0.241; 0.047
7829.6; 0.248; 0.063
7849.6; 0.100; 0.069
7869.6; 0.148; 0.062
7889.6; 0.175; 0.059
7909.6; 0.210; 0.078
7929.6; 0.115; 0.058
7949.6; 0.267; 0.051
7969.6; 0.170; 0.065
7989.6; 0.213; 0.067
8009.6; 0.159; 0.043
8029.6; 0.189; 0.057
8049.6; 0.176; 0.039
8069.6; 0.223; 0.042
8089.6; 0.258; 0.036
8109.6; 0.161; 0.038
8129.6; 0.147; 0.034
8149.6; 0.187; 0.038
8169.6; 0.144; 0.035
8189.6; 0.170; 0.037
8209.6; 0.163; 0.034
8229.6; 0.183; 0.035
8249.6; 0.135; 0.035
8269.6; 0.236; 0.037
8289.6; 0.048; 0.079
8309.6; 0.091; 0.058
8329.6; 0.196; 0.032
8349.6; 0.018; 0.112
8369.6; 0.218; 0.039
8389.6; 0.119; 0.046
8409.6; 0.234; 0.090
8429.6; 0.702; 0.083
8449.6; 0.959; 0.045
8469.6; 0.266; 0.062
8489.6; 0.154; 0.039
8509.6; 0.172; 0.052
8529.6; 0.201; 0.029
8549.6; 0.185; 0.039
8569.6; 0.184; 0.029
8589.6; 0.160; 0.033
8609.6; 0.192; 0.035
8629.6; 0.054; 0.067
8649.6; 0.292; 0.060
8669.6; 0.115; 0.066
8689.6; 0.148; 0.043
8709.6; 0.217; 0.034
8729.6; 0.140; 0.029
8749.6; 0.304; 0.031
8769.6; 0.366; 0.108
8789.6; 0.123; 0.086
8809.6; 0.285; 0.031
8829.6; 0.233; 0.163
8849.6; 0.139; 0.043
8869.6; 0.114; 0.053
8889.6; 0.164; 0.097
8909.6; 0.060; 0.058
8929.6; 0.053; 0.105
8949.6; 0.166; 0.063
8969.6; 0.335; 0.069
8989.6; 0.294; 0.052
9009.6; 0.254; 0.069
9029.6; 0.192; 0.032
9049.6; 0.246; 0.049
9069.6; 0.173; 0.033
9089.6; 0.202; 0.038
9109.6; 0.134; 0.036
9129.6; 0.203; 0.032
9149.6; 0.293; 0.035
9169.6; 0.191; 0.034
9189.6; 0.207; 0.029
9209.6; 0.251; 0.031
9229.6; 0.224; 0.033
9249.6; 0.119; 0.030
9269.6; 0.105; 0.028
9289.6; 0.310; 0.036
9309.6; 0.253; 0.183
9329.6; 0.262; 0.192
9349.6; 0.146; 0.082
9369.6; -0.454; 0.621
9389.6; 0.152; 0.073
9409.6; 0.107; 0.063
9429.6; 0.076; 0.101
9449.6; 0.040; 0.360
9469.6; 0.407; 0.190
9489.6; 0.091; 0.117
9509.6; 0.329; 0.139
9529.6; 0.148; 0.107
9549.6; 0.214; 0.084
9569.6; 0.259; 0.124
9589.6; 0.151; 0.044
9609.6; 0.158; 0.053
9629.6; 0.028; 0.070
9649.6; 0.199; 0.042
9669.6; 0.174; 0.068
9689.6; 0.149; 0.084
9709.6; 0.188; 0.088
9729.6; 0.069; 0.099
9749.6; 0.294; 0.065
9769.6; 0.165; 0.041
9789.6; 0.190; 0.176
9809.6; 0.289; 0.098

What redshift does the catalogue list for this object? 1.264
